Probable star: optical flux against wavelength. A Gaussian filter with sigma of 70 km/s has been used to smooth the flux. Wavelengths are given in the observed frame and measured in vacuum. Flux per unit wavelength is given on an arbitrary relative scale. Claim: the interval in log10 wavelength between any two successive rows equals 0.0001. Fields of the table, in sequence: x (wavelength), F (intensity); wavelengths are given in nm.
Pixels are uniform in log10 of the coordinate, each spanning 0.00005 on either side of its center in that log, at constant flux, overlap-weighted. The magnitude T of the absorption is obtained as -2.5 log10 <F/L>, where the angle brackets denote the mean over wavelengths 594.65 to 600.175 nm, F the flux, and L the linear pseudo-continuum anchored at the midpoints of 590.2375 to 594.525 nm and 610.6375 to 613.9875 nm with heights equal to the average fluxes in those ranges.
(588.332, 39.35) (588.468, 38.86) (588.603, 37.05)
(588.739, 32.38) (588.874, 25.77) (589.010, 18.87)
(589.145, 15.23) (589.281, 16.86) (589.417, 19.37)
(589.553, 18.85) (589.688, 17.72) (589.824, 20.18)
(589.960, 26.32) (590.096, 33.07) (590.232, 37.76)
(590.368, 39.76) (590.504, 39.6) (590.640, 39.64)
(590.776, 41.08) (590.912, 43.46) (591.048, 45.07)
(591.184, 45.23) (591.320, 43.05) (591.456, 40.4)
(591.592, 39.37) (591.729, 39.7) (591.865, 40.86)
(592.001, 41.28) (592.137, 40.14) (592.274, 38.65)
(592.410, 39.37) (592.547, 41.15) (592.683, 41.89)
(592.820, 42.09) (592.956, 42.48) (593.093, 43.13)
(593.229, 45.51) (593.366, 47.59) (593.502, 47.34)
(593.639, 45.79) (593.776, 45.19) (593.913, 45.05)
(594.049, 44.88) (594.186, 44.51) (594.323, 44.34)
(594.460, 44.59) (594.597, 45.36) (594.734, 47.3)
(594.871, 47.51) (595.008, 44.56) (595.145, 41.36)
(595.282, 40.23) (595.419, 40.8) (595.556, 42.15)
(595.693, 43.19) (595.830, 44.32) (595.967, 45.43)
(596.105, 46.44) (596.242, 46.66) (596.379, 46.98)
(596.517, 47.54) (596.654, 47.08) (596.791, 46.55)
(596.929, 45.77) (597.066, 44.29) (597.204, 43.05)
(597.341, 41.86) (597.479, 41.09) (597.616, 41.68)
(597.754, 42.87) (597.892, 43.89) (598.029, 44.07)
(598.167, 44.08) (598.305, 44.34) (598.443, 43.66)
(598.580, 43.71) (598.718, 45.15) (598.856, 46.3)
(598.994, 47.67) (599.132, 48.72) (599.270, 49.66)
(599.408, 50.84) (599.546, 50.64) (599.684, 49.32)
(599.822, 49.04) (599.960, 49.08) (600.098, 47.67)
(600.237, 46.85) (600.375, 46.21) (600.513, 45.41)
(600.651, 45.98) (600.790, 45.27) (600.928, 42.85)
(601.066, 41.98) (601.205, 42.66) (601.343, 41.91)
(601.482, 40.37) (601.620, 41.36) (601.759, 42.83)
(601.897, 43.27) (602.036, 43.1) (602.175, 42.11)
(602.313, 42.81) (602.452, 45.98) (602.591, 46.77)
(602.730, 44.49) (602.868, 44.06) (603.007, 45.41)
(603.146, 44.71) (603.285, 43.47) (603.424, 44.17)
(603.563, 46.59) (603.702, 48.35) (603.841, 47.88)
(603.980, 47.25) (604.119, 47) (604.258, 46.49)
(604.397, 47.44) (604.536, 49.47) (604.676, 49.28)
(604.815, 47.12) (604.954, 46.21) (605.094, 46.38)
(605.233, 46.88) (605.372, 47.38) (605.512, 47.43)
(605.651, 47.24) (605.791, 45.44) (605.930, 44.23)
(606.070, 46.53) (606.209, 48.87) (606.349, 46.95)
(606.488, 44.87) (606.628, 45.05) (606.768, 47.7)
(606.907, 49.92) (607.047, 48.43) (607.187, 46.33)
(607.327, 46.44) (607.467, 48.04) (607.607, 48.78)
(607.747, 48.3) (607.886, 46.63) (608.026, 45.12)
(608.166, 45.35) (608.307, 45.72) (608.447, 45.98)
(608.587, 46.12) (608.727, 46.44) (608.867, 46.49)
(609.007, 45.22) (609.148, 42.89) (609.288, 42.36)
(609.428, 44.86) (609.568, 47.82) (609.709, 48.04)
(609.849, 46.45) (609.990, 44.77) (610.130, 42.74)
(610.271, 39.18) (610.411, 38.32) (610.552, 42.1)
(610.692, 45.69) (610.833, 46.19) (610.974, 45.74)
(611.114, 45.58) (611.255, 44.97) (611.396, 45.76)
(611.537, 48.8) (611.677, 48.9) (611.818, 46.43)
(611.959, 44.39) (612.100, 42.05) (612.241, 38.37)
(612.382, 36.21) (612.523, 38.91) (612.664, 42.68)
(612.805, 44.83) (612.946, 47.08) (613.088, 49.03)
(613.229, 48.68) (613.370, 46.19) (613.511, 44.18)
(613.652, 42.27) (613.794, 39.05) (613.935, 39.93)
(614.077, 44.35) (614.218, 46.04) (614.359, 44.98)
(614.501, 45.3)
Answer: -0.059 mag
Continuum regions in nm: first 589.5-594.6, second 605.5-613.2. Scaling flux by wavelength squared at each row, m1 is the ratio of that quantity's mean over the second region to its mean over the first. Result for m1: 1.20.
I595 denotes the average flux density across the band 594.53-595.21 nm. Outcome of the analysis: 45.2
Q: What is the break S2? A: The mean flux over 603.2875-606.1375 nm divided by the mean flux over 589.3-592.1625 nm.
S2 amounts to 1.32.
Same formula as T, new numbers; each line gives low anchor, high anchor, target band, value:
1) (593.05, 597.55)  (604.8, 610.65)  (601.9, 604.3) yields 0.01 mag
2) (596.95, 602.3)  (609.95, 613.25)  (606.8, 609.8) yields -0.05 mag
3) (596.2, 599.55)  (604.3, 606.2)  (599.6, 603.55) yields 0.04 mag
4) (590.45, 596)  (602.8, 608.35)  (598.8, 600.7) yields -0.07 mag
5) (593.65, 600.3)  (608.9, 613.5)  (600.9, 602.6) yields 0.06 mag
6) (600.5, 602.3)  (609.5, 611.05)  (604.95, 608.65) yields -0.07 mag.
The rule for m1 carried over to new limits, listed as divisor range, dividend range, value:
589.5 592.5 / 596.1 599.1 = 1.24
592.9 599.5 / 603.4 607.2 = 1.08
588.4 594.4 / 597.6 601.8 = 1.25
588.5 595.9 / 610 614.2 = 1.21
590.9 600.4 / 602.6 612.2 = 1.07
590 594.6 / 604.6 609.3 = 1.16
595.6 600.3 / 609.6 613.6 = 1.01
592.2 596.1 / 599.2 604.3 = 1.07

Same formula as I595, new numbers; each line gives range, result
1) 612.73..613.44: 47.1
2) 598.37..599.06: 45.3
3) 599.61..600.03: 49.2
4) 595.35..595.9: 42.7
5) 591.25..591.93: 40.7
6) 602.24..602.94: 44.8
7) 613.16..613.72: 45.4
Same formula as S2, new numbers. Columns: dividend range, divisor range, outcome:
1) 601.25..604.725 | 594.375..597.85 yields 1.02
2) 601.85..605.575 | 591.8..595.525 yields 1.06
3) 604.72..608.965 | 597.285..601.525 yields 1.03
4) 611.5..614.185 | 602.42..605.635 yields 0.94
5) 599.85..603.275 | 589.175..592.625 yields 1.26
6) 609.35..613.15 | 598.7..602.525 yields 0.97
